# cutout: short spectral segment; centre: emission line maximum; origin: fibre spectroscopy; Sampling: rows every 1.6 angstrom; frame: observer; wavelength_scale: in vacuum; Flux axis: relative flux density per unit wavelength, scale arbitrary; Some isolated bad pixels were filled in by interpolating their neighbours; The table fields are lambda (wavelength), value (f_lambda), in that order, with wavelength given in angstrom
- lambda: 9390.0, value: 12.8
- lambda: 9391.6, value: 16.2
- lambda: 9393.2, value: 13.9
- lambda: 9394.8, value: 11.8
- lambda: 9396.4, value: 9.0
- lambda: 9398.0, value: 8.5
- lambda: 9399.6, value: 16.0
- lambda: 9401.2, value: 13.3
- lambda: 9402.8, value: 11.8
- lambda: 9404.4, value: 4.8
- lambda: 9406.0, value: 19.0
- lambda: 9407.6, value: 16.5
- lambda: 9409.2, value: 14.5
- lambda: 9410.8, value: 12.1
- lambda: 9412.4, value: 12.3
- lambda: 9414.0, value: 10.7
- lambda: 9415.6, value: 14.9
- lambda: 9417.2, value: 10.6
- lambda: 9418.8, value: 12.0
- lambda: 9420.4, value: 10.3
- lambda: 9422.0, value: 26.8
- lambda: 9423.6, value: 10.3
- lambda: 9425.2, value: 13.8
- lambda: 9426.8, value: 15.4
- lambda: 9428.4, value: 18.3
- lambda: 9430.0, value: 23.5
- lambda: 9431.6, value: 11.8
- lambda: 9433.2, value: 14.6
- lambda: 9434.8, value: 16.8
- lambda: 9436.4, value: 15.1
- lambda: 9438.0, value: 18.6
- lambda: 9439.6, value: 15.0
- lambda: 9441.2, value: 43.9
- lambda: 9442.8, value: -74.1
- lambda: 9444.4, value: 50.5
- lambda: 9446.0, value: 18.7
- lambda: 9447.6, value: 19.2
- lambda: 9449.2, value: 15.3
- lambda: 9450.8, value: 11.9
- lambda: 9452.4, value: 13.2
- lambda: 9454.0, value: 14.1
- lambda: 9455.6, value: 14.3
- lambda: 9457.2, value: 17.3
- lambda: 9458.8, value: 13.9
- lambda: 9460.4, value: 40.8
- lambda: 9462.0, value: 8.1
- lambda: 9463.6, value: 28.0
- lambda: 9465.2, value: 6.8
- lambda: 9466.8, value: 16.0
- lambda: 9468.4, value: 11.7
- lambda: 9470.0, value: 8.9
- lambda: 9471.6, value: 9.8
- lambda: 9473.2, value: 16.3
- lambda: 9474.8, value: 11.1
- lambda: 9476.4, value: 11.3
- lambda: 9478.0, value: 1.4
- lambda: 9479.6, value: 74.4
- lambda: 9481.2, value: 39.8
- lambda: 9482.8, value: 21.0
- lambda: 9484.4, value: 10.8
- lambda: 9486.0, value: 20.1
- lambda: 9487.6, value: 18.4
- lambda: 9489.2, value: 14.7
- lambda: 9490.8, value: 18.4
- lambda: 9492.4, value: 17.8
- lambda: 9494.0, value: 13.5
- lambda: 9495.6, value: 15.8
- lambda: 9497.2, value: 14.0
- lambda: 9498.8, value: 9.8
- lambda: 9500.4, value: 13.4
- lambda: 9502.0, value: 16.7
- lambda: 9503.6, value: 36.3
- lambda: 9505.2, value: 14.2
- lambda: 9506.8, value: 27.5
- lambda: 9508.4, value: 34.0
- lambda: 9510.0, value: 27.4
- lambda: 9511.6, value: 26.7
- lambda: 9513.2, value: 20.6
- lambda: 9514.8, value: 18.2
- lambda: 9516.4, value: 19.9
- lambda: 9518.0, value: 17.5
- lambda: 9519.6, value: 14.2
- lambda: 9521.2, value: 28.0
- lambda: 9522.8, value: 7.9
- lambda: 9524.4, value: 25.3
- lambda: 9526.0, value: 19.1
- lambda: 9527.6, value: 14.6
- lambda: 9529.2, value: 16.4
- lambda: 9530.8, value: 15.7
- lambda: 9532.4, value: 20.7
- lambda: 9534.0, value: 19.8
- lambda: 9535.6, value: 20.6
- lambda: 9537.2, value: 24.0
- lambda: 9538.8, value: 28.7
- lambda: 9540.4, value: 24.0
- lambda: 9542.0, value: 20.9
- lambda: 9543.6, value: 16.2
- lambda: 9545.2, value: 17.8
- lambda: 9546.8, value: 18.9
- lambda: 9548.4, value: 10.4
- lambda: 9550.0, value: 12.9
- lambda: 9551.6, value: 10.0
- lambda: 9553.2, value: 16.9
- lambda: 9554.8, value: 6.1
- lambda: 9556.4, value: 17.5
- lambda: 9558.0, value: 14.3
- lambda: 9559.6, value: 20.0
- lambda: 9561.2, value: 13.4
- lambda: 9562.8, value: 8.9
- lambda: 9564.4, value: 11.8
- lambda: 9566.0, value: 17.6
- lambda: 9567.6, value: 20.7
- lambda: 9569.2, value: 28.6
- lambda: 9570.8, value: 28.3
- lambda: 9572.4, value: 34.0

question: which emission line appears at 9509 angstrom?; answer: H-alpha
